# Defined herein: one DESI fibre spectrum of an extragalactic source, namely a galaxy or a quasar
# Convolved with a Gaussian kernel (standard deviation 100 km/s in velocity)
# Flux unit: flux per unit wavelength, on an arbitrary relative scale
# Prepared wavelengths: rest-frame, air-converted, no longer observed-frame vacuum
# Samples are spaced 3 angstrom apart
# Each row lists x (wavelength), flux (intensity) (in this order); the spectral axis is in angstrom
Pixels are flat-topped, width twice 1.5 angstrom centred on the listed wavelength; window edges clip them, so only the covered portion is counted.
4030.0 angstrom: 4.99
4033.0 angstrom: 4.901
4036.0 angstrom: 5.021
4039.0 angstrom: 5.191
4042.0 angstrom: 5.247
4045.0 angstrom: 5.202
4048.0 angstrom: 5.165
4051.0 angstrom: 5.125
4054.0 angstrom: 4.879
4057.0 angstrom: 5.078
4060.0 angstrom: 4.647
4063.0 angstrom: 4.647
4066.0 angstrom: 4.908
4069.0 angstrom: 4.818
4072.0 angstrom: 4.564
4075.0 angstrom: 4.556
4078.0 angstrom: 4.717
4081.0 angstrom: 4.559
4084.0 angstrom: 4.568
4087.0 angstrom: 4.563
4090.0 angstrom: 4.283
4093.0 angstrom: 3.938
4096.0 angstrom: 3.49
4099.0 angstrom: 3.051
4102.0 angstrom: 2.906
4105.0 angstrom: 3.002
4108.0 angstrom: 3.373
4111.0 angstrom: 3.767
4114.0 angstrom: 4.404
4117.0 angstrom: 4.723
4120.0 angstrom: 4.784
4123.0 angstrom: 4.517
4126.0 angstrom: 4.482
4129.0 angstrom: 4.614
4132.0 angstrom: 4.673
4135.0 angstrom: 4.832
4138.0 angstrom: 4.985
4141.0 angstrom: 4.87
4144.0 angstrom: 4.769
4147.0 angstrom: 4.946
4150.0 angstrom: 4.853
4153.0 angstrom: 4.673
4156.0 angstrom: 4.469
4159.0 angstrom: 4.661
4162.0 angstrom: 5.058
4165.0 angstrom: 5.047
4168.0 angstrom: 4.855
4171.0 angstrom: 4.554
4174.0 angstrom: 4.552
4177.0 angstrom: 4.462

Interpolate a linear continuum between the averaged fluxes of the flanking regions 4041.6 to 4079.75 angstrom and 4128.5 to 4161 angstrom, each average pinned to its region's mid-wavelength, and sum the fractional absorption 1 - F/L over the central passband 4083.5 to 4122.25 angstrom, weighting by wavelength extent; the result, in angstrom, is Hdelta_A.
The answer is 7.4 angstrom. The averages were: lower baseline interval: 4.88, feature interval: 3.91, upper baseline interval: 4.77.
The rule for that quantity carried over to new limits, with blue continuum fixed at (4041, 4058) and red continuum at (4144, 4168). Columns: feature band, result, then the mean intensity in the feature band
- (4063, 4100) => 4.87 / 4.36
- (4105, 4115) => 2.53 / 3.69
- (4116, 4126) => 0.55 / 4.64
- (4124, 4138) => 0.58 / 4.68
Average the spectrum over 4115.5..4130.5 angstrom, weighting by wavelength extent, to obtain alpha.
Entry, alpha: 4.62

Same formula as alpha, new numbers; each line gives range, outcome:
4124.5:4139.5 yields 4.72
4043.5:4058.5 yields 5.09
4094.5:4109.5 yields 3.16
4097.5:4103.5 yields 2.98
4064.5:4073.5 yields 4.76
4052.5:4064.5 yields 4.81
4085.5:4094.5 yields 4.26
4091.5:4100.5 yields 3.49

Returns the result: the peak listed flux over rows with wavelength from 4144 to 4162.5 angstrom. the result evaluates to 5.058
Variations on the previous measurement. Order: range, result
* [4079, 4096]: 4.568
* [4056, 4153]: 5.078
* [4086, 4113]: 4.563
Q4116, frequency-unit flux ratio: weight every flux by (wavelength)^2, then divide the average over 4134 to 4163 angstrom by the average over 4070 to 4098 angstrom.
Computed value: 1.14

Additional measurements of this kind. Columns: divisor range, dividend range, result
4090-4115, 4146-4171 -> 1.40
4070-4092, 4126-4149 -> 1.09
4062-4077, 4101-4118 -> 0.80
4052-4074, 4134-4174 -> 1.05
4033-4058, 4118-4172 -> 0.98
